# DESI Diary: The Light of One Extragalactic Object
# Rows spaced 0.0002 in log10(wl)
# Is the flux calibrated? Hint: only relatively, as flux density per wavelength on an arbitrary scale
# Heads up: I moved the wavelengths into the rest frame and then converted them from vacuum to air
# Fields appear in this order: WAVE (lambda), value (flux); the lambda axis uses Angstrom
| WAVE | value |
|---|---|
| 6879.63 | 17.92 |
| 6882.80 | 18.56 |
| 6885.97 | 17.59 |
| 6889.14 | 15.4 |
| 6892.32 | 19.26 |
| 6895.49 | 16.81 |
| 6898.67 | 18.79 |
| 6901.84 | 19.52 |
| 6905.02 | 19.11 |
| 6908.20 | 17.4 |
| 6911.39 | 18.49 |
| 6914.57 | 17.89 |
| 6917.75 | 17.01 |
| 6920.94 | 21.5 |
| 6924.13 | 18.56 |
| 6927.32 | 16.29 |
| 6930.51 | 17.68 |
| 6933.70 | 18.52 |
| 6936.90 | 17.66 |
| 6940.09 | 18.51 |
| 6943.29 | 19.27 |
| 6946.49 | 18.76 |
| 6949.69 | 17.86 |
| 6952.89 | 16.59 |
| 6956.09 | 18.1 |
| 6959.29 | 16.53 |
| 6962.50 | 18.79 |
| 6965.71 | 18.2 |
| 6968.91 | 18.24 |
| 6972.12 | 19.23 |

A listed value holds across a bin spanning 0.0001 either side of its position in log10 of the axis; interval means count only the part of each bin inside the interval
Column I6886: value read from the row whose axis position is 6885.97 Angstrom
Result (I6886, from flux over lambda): 17.59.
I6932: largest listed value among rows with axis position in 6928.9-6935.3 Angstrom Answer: 18.52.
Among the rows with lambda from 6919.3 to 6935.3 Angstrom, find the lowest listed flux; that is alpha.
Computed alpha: 16.29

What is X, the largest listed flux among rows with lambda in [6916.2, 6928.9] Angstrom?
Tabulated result 21.5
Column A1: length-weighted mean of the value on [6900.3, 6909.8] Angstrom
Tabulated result 18.7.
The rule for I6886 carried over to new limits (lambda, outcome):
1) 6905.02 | 19.11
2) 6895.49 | 16.81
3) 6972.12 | 19.23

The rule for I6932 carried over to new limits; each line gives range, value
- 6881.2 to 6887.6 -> 18.56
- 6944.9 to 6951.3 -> 18.76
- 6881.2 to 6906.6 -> 19.52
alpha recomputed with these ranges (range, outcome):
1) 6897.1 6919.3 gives 17.01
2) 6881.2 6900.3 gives 15.4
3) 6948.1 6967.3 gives 16.53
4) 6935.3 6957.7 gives 16.59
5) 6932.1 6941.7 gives 17.66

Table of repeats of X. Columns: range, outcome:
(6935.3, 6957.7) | 19.27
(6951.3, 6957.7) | 18.1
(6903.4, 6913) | 19.11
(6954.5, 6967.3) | 18.79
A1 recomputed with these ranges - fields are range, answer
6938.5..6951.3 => 18.6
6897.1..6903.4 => 19.2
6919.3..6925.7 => 20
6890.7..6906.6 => 18.7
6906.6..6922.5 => 18.4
